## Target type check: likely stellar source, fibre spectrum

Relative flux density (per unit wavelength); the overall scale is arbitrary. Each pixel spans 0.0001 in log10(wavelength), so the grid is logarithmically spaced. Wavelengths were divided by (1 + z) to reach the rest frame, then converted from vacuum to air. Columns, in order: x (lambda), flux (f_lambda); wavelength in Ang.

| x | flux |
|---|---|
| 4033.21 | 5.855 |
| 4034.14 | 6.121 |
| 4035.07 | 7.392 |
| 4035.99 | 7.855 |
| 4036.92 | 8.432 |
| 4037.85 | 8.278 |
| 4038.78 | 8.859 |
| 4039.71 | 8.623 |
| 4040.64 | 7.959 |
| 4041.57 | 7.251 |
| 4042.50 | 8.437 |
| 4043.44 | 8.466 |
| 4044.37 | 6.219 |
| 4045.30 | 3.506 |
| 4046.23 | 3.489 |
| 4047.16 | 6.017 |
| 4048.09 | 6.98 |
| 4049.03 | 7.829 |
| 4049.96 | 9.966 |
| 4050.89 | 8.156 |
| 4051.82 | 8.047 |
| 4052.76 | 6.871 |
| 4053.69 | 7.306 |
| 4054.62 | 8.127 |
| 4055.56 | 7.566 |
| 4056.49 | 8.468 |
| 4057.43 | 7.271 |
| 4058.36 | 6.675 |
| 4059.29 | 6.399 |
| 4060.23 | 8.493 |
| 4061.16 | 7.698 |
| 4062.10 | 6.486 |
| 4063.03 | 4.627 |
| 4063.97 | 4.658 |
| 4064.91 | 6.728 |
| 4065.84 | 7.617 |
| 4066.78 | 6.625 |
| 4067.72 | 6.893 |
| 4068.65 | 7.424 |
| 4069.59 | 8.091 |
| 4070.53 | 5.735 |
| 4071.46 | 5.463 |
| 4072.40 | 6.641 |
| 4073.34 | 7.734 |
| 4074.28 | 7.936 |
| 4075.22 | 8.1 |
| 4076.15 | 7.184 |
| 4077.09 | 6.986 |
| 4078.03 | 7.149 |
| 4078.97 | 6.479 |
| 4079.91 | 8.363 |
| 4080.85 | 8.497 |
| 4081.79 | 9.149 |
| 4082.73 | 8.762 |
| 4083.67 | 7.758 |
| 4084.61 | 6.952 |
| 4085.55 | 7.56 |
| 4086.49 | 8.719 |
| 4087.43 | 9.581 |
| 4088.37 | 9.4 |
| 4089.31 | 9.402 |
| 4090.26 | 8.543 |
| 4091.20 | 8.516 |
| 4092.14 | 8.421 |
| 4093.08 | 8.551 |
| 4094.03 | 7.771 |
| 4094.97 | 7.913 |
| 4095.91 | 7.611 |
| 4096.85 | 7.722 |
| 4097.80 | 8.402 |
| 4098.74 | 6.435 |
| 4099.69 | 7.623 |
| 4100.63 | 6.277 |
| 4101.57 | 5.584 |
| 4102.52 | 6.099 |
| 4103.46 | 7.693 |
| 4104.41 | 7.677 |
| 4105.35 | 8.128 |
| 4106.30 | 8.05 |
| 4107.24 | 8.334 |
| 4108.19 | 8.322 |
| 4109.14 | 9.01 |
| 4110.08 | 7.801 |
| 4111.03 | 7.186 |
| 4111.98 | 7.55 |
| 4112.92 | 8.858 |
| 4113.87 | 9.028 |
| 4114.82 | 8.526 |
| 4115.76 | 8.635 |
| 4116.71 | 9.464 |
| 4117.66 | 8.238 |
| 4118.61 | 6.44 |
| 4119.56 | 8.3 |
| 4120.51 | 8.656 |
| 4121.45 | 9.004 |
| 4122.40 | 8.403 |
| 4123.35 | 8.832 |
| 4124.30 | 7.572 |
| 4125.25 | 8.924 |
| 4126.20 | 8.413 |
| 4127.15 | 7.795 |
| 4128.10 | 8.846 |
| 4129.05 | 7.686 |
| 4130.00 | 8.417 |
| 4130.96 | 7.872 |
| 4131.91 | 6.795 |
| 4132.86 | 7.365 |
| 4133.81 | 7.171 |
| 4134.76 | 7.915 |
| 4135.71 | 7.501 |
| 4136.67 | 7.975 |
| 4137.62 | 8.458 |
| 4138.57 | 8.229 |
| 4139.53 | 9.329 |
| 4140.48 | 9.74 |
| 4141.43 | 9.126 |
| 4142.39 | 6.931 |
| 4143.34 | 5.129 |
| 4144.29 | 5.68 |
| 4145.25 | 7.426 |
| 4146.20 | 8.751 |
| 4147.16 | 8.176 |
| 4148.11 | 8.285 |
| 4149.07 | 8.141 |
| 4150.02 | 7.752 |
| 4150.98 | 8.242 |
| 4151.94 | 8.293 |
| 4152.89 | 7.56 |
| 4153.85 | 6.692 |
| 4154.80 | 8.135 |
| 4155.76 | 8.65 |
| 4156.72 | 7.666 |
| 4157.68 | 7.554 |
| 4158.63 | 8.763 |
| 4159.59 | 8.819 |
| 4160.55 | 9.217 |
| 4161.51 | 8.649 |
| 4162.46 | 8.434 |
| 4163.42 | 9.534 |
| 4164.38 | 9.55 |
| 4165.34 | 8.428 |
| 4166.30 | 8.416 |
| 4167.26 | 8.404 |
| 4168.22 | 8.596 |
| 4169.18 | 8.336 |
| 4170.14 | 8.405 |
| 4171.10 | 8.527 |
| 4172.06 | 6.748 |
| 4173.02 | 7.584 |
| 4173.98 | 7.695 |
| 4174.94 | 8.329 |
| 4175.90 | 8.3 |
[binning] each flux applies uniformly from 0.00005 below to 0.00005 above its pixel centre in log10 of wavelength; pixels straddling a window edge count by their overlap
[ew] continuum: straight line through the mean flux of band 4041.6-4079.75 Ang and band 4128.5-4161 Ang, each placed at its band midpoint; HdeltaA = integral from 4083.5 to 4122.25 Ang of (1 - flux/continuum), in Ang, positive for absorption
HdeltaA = -3.0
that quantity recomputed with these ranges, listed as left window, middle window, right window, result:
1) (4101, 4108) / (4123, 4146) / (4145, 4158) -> -0.4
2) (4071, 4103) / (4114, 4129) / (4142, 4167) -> -1.0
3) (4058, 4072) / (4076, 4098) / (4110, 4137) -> -2.9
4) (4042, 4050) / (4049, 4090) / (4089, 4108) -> -2.5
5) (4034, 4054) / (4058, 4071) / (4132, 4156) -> 1.3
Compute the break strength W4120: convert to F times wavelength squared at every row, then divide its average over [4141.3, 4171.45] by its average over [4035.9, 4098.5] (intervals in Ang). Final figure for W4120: 1.1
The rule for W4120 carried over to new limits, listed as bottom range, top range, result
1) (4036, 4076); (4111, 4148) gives 1.16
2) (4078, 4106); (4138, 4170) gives 1.07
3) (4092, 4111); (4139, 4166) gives 1.10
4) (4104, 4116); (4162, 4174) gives 1.05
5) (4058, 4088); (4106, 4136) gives 1.14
